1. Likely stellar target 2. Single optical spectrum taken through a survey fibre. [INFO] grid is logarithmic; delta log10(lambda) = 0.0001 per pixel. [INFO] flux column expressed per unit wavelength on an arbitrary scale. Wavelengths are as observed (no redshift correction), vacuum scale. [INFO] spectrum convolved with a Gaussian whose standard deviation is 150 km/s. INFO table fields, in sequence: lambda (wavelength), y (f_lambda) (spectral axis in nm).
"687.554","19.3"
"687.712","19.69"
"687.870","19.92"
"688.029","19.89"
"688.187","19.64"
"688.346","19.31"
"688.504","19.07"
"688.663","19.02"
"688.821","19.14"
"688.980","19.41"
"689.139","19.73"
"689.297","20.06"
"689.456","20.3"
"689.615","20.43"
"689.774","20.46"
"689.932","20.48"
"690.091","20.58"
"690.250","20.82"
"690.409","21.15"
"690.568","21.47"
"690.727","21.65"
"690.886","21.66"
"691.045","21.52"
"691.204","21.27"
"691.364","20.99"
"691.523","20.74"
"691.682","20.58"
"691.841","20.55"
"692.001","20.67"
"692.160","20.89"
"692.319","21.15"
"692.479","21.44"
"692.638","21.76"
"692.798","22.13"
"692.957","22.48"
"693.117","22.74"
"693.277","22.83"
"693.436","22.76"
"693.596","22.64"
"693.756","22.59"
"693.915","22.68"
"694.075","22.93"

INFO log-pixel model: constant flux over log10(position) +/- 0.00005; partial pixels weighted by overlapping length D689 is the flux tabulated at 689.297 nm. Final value 20.06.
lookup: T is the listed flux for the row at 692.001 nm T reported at 20.67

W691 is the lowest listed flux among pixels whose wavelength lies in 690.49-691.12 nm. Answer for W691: 21.47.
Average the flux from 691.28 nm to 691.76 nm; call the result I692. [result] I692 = 20.8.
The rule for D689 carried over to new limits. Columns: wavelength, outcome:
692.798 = 22.13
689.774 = 20.46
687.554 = 19.3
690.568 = 21.47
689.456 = 20.3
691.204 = 21.27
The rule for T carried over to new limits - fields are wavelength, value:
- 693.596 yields 22.64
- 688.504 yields 19.07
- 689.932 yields 20.48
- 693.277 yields 22.83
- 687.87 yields 19.92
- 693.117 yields 22.74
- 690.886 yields 21.66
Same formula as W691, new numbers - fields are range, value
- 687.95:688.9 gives 19.02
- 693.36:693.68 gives 22.64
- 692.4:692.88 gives 21.44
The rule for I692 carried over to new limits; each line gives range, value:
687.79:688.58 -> 19.6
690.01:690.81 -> 21.1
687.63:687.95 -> 19.8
